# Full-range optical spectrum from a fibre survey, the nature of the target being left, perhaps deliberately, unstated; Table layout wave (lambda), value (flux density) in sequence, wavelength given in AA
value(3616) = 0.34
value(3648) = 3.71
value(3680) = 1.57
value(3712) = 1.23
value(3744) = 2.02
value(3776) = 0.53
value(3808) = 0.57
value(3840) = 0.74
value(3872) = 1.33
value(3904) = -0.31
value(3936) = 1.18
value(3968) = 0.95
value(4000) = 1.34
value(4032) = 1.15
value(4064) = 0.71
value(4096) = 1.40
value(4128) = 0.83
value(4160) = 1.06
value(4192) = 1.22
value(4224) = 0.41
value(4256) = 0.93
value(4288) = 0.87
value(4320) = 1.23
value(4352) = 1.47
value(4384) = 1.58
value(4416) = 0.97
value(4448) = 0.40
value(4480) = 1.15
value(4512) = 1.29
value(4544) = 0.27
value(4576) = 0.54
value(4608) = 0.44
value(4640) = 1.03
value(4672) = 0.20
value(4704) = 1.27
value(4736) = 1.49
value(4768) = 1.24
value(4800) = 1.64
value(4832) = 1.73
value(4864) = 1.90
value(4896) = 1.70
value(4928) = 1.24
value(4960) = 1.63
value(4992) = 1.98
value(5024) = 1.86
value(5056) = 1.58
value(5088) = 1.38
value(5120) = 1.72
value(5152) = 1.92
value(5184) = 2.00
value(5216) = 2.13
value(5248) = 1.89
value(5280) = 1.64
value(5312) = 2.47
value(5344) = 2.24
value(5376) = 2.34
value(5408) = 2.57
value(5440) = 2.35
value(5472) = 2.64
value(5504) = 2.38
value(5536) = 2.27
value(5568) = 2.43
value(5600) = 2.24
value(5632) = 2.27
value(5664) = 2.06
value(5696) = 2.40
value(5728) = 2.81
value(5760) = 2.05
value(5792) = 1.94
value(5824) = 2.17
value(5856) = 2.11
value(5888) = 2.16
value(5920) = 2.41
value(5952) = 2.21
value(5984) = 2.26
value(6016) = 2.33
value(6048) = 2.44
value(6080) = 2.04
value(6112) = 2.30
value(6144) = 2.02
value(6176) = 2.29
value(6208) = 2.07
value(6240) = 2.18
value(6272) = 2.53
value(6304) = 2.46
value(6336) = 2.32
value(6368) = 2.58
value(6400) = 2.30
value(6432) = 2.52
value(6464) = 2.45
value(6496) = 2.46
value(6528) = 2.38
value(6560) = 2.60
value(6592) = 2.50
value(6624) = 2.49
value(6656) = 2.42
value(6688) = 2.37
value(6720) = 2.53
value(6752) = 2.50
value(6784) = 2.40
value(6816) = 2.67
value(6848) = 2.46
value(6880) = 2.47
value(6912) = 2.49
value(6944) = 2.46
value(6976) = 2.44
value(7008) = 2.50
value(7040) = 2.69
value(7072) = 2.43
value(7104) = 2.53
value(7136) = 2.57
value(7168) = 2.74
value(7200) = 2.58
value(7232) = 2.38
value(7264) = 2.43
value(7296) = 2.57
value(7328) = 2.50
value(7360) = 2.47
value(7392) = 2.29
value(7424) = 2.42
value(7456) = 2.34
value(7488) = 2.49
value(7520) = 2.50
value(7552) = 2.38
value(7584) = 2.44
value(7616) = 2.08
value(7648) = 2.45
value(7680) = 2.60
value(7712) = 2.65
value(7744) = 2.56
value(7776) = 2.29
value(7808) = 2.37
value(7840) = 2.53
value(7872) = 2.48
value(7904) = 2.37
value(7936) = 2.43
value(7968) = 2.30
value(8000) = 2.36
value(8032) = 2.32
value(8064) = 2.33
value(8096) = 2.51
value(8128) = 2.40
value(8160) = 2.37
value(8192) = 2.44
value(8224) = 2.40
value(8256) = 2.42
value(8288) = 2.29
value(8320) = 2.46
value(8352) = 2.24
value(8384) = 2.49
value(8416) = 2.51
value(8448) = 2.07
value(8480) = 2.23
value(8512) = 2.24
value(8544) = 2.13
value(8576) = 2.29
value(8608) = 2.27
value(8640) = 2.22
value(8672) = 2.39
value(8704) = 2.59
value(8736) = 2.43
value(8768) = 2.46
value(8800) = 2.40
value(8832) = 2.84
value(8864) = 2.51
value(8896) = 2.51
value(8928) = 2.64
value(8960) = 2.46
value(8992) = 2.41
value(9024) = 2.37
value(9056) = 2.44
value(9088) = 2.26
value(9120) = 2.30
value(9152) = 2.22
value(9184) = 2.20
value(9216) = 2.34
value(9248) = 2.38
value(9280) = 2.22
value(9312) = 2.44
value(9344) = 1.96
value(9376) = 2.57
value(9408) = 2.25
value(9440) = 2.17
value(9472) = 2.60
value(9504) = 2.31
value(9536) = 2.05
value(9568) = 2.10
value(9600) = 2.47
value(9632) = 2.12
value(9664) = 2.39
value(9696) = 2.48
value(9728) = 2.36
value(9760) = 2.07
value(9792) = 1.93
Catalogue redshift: 0.185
